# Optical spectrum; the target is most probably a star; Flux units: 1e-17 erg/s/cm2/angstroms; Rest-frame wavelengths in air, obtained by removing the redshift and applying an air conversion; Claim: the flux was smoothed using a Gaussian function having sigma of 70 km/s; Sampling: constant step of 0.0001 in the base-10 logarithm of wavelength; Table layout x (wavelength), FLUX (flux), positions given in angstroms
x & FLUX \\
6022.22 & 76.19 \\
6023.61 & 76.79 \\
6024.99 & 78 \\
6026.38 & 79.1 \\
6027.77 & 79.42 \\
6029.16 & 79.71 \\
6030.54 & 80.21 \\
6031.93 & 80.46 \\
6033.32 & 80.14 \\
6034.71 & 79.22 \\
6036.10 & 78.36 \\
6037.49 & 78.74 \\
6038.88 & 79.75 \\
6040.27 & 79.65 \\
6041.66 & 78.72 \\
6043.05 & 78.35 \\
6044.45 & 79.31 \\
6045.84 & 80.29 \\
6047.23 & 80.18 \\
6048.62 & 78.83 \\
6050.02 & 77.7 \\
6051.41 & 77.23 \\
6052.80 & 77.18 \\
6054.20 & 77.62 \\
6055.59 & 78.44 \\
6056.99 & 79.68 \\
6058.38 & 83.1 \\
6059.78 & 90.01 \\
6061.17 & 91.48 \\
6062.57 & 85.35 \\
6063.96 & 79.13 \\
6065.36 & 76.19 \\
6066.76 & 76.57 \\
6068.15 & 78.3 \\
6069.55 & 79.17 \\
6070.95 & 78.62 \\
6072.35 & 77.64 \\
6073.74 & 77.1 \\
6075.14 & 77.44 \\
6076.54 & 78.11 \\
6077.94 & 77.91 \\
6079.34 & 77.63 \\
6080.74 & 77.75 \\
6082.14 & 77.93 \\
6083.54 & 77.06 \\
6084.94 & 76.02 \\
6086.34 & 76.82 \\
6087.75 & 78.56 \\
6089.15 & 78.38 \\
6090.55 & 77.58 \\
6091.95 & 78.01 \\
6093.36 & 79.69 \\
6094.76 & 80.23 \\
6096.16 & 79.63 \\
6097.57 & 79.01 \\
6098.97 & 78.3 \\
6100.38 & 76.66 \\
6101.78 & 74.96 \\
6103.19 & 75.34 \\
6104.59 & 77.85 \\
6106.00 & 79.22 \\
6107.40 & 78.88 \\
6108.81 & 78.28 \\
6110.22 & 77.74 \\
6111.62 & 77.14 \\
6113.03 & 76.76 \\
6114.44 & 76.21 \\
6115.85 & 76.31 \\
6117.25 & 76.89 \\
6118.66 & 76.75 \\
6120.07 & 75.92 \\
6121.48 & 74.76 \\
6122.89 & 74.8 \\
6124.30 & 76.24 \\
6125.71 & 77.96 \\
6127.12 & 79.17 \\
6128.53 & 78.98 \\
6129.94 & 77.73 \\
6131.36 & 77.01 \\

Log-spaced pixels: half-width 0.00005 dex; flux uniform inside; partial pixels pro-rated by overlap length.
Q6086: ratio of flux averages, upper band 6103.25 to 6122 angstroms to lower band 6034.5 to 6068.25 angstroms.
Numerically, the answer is 0.96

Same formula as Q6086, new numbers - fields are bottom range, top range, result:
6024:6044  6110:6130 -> 0.97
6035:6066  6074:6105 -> 0.97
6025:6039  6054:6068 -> 1.03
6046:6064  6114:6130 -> 0.94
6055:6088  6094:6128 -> 0.97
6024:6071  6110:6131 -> 0.96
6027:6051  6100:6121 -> 0.97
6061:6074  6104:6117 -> 0.97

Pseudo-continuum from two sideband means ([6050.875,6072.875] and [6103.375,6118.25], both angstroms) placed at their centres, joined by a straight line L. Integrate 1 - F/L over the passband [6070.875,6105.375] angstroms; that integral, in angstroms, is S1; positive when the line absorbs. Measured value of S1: 0.5 angstroms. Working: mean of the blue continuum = 80.4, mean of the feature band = 77.8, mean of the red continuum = 77.5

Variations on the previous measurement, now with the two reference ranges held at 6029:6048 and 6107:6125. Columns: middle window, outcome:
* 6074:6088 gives 0.1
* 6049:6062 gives -0.4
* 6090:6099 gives -0.2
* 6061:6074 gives -0.2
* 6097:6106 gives 0.0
